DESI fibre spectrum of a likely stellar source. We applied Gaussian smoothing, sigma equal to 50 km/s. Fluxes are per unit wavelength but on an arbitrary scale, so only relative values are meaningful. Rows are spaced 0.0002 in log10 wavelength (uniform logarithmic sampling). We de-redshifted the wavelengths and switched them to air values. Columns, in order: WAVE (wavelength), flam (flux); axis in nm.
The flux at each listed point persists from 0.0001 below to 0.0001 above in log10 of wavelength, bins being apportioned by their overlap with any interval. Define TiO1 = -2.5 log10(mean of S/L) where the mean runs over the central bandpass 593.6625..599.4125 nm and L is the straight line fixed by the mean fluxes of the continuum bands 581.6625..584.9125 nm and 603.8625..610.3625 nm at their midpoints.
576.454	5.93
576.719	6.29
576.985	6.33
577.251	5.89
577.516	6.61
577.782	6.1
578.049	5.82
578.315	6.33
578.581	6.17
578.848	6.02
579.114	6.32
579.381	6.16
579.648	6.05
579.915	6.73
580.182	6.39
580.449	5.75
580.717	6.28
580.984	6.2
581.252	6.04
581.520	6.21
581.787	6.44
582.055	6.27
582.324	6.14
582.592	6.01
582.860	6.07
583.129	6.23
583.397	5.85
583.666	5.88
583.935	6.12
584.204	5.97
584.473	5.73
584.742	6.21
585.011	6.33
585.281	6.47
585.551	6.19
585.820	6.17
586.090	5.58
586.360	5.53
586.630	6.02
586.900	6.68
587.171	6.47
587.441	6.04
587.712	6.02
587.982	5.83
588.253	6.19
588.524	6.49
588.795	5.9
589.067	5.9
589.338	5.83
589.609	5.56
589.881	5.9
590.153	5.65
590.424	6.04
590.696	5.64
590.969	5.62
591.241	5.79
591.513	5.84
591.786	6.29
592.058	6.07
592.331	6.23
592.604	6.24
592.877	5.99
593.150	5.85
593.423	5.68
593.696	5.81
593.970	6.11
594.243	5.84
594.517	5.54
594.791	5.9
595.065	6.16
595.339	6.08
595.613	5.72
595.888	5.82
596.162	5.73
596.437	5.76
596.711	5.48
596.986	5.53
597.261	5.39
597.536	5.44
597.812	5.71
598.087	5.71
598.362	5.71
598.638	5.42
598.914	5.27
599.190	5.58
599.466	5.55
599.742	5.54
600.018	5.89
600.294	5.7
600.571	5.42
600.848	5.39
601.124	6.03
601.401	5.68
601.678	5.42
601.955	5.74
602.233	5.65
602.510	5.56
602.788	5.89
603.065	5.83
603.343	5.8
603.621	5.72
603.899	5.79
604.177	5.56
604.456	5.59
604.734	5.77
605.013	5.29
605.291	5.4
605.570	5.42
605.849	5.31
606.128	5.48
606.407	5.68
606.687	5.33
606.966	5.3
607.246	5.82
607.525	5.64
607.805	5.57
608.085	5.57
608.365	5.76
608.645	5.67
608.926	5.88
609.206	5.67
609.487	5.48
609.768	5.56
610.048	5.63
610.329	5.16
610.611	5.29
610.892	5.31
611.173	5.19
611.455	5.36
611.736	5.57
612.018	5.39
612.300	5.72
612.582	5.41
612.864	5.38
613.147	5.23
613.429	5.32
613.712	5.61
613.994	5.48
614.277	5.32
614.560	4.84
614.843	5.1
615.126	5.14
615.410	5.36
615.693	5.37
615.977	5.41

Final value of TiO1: 0.02 mag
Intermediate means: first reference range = 6.08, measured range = 5.7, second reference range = 5.56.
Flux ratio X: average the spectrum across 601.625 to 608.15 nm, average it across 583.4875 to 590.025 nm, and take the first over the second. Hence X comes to 0.93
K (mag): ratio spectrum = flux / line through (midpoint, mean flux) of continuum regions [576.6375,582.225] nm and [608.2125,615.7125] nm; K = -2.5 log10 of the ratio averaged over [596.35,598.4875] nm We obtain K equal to 0.03 mag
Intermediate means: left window 6.21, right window 5.42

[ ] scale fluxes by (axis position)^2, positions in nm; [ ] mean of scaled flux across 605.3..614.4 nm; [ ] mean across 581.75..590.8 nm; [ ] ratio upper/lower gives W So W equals 0.98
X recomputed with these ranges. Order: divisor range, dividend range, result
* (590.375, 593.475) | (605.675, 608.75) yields 0.93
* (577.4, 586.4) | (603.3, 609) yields 0.91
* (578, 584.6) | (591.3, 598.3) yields 0.95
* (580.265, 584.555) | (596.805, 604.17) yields 0.93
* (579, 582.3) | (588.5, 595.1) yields 0.95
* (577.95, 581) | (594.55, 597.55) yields 0.93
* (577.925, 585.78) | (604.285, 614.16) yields 0.89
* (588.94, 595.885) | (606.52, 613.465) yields 0.93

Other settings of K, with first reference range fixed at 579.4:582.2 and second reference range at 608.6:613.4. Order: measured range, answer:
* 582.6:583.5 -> 0.02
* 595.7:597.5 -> 0.04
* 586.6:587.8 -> -0.04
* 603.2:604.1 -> -0.02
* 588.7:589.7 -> 0.04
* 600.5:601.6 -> 0.02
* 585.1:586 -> -0.02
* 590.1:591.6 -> 0.04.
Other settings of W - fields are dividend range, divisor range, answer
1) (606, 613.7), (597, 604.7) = 1.01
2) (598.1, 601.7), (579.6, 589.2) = 0.96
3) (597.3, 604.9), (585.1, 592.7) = 0.98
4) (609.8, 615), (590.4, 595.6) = 0.96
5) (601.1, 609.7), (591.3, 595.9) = 0.98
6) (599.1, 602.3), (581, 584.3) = 0.98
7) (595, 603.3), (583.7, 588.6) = 0.97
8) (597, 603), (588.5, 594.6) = 0.98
